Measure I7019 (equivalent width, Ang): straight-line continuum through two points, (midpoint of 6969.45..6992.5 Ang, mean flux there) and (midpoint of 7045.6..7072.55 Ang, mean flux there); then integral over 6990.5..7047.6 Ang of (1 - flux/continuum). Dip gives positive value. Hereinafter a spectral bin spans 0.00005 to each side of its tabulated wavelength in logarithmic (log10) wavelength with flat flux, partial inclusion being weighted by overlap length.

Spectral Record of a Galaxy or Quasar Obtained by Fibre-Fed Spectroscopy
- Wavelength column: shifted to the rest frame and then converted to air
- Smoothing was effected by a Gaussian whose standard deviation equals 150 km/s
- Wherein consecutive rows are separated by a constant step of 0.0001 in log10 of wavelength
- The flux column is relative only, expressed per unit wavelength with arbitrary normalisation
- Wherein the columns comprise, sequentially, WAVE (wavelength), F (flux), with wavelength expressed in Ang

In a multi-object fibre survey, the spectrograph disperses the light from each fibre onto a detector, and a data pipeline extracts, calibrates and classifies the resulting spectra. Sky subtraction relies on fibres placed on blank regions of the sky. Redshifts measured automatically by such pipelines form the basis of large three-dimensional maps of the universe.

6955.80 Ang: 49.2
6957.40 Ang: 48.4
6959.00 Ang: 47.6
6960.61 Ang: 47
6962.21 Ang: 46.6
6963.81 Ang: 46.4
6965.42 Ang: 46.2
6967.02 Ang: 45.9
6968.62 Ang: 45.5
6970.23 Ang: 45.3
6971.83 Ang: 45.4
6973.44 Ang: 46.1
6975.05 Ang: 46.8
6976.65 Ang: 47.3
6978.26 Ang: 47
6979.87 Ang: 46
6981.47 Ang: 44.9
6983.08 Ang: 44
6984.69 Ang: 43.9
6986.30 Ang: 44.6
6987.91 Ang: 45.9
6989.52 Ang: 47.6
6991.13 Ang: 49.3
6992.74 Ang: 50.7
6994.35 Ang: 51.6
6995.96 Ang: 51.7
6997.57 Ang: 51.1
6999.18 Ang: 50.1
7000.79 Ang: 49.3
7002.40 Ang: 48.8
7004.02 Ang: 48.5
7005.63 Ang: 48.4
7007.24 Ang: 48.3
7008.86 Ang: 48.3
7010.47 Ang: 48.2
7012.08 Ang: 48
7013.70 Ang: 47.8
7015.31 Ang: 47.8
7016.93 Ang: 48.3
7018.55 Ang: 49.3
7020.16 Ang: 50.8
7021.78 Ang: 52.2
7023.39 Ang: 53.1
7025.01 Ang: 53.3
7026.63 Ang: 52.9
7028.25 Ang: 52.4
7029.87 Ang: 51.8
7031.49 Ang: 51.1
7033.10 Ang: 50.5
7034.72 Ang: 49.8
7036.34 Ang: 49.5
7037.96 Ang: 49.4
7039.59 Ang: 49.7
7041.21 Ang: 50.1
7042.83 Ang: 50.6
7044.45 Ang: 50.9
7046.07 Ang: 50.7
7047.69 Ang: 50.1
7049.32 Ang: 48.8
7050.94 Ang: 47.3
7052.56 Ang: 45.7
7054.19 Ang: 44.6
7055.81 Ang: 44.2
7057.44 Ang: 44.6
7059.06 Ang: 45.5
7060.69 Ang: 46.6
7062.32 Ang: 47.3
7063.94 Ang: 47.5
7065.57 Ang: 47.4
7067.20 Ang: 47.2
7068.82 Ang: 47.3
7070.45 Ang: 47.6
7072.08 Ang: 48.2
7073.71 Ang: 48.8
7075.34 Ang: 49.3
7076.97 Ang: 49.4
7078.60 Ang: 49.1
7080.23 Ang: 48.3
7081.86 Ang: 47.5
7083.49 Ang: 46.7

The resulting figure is -4.4 Ang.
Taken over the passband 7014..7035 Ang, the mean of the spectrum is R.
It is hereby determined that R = 51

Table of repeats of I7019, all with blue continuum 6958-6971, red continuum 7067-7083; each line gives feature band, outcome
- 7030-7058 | -0.62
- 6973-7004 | -0.66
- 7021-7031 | -1.09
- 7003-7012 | -0.23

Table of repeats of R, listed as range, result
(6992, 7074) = 49.1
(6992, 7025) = 49.7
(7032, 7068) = 48.1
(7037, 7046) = 50.2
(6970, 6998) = 47.2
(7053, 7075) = 46.7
